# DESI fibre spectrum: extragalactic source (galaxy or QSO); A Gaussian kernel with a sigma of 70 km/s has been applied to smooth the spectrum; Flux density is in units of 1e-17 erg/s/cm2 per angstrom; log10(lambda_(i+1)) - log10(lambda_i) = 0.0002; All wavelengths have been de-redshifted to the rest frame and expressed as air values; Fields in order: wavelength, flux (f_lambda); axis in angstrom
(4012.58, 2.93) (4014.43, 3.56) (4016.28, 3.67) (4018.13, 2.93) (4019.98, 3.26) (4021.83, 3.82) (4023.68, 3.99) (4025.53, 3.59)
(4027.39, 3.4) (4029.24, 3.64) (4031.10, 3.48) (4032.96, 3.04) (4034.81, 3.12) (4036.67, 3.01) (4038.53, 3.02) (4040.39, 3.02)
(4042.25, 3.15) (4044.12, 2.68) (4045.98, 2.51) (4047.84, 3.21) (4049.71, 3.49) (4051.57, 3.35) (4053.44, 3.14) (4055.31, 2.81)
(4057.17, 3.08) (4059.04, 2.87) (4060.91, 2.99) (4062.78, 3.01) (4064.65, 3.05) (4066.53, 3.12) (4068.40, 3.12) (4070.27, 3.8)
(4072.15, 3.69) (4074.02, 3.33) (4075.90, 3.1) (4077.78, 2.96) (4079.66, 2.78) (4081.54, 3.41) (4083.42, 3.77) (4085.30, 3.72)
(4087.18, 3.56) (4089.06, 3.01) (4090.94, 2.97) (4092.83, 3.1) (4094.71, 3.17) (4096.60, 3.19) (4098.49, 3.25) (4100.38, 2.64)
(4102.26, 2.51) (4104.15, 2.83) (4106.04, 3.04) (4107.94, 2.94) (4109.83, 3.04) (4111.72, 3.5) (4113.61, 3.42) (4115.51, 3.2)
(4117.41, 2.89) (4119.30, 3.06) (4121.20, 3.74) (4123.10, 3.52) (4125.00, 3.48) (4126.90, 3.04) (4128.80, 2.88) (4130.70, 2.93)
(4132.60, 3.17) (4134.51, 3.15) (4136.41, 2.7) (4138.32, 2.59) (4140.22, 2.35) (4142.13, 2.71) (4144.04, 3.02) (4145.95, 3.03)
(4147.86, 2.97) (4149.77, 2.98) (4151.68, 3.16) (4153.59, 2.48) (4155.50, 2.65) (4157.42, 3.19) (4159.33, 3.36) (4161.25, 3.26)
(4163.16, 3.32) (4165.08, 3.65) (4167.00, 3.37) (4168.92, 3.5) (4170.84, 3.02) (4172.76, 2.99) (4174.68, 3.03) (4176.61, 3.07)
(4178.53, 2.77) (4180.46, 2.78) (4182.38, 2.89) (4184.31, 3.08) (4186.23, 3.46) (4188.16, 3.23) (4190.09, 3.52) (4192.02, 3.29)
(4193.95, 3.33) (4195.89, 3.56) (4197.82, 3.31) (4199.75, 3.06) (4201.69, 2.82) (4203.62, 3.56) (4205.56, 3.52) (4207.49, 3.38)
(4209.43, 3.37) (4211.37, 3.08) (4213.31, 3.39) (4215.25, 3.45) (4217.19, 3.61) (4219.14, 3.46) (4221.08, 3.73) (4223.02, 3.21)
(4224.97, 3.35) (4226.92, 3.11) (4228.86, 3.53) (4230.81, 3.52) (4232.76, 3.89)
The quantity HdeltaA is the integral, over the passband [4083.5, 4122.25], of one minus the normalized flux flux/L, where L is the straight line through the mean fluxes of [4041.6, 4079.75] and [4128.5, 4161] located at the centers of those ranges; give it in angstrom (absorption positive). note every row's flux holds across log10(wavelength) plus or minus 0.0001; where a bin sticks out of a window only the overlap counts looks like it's -1.84 angstrom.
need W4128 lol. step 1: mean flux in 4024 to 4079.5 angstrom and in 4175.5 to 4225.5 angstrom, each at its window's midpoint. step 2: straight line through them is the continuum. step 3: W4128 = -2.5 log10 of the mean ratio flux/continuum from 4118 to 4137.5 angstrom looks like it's 0.02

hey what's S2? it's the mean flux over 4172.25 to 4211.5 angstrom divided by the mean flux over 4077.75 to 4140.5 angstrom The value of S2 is 1.03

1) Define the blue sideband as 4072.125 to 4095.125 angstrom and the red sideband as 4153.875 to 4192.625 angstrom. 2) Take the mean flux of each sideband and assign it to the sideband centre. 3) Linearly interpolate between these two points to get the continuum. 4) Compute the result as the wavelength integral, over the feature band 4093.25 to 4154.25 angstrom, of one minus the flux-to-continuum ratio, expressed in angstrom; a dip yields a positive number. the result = 3.7 angstrom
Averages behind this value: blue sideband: 3.26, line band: 3.02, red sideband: 3.16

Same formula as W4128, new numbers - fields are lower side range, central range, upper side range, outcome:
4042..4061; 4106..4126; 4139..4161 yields -0.11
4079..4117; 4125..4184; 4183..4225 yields 0.09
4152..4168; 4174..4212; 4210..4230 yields 0.03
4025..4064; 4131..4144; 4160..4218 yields 0.15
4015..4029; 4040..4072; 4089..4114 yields 0.07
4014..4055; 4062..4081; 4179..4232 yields 0.03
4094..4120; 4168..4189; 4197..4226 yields 0.06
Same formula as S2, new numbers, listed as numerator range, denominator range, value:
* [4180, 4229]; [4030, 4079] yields 1.06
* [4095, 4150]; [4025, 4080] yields 0.96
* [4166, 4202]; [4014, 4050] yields 0.97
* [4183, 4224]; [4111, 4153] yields 1.09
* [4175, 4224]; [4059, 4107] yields 1.04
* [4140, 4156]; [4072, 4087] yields 0.85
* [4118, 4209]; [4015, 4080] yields 0.97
